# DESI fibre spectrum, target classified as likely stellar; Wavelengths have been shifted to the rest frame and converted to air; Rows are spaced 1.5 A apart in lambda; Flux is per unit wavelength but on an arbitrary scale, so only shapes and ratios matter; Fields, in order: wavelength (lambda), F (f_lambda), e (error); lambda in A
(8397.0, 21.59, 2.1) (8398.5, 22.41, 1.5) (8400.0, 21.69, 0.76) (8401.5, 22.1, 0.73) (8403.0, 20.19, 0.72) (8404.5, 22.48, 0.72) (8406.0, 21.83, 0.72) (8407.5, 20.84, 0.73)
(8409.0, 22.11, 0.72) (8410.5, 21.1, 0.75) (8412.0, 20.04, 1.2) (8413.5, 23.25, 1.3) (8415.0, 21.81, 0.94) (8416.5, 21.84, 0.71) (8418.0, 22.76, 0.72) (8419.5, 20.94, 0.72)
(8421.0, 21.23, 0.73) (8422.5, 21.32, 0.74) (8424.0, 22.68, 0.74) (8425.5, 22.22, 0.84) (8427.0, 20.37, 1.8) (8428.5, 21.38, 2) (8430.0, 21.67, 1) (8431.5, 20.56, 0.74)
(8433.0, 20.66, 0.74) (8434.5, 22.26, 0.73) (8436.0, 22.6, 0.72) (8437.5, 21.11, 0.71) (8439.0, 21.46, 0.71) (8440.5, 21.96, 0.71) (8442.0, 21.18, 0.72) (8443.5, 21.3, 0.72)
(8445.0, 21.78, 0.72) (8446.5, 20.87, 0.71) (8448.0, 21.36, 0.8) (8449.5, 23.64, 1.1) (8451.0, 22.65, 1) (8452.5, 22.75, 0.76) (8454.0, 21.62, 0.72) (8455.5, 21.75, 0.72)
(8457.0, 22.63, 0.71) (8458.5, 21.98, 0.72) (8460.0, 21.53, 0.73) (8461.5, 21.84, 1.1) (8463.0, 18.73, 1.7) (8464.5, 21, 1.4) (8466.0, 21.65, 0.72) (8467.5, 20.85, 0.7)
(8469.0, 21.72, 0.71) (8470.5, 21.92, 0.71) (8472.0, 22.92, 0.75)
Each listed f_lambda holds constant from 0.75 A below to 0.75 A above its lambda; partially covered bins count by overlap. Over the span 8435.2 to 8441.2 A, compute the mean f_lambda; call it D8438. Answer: 21.8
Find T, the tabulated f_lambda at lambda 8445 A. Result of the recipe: 21.78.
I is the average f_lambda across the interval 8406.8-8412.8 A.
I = 21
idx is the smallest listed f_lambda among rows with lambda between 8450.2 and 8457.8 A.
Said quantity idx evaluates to 21.62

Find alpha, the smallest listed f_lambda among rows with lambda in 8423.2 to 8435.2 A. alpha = 20.37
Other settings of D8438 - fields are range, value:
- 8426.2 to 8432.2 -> 21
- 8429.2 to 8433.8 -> 21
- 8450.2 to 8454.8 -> 22.3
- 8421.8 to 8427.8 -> 21.6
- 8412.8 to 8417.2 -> 22.3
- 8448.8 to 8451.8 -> 23.1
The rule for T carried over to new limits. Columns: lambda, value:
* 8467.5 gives 20.85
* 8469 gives 21.72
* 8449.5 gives 23.64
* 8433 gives 20.66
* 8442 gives 21.18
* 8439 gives 21.46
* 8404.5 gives 22.48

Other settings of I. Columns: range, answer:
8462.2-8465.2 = 19.9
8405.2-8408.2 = 21.4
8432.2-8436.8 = 21.8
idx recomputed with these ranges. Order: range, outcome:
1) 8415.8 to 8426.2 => 20.94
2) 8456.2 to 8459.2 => 21.98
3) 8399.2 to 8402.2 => 21.69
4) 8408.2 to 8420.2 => 20.04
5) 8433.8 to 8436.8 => 22.26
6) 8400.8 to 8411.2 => 20.19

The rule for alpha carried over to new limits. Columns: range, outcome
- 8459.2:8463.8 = 18.73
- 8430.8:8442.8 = 20.56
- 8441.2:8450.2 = 20.87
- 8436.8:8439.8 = 21.11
